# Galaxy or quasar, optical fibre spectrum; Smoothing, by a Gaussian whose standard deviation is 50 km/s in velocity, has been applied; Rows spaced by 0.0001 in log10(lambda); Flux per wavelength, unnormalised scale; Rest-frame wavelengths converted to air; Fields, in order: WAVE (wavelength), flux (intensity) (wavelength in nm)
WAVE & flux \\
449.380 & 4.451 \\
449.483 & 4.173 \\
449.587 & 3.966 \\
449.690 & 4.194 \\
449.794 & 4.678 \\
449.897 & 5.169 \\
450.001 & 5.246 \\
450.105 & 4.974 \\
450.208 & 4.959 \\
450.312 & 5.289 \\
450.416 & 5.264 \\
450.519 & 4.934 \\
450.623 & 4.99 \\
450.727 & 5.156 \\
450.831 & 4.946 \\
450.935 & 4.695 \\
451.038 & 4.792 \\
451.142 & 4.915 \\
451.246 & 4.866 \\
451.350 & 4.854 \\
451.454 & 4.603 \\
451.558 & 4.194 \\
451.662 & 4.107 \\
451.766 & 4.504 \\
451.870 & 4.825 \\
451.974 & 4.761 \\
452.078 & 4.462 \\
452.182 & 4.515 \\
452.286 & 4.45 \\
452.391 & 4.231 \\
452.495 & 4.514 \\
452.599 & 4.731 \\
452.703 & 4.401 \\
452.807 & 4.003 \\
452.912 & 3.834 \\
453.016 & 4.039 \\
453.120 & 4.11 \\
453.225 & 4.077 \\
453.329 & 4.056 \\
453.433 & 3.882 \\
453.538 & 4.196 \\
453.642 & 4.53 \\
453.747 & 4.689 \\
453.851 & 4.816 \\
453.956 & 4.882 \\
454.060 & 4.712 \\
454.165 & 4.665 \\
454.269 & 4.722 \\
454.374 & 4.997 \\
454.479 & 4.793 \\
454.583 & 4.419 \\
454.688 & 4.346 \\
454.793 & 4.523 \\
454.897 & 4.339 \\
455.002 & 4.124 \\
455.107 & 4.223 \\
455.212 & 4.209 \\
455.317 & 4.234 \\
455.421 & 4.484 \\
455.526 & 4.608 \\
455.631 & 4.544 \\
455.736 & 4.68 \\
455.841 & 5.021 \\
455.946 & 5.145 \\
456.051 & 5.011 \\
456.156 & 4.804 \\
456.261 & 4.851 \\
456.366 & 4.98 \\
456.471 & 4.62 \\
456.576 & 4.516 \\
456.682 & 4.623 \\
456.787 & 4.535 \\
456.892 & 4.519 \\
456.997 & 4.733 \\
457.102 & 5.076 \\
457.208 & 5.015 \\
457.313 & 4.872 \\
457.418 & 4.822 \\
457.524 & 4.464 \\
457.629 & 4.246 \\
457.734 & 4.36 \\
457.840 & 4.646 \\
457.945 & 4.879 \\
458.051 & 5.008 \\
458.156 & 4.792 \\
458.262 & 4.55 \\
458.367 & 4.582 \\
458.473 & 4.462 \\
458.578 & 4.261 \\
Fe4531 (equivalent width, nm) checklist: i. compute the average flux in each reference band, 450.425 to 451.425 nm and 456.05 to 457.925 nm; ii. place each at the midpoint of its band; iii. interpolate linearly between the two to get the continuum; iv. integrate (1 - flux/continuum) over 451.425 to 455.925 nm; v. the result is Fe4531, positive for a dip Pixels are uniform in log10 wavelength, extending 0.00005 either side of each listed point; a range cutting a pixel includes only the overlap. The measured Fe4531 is 0.34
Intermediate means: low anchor 4.92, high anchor 4.7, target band 4.45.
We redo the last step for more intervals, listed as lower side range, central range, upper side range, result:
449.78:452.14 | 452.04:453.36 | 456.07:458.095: 0.148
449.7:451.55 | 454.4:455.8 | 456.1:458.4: 0.098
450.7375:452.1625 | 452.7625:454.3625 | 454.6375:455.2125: 0.027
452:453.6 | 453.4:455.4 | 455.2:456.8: -0.013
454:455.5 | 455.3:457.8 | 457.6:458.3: -0.067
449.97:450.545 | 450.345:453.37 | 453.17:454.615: 0.195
